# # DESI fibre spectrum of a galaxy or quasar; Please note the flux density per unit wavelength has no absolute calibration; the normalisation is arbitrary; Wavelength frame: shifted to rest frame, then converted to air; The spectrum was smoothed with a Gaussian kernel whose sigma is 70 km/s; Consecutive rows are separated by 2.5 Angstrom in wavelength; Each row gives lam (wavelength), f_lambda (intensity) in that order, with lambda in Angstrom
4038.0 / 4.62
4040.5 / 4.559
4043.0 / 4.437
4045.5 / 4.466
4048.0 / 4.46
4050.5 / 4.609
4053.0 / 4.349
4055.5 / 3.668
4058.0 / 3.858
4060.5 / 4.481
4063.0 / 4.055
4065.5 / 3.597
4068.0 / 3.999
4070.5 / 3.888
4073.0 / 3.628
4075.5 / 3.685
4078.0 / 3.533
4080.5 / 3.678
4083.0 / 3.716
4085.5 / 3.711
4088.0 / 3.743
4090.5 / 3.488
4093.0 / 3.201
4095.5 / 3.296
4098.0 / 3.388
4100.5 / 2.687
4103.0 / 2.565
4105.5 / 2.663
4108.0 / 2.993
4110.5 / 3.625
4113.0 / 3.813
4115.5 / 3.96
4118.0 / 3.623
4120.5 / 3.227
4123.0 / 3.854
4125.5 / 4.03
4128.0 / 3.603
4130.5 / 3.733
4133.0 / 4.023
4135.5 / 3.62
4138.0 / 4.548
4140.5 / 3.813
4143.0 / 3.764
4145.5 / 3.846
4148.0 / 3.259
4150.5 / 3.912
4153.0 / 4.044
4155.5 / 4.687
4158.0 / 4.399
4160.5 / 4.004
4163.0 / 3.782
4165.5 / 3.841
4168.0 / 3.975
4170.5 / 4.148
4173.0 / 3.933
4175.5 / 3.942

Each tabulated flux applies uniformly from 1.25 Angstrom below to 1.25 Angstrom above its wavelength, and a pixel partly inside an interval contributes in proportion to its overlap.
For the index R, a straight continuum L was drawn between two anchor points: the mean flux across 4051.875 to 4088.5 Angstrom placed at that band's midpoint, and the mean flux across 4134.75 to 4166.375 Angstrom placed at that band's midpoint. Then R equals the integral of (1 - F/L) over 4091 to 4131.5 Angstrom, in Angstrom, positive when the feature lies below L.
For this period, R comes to 5.35 Angstrom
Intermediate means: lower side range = 3.84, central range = 3.39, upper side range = 3.97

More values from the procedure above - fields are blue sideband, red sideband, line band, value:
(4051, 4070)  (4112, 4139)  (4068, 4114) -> 5.9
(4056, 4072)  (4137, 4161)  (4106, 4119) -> 1.5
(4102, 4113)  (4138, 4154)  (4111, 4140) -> -3.4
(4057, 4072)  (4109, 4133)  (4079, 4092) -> 0.8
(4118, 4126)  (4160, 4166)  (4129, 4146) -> -0.8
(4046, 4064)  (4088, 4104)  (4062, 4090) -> -0.5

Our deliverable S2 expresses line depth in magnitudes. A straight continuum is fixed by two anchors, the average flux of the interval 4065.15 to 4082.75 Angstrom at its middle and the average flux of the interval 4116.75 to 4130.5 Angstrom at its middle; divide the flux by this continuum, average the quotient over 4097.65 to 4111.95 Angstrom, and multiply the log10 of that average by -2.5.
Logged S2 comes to 0.23 mag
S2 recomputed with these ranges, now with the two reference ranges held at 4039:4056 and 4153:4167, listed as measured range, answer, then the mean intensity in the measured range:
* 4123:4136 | 0.10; 3.82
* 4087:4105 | 0.33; 3.17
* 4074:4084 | 0.18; 3.65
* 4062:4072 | 0.13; 3.87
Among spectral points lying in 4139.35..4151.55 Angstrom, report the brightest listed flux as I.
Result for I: 3.912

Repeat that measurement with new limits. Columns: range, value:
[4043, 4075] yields 4.609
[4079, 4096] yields 3.743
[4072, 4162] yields 4.687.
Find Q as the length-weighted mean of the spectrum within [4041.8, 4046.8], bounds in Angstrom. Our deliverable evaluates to 4.45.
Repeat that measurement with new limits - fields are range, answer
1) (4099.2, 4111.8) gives 2.91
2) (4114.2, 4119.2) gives 3.79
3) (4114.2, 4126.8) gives 3.74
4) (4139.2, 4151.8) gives 3.72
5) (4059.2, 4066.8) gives 4.04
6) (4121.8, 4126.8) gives 3.94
